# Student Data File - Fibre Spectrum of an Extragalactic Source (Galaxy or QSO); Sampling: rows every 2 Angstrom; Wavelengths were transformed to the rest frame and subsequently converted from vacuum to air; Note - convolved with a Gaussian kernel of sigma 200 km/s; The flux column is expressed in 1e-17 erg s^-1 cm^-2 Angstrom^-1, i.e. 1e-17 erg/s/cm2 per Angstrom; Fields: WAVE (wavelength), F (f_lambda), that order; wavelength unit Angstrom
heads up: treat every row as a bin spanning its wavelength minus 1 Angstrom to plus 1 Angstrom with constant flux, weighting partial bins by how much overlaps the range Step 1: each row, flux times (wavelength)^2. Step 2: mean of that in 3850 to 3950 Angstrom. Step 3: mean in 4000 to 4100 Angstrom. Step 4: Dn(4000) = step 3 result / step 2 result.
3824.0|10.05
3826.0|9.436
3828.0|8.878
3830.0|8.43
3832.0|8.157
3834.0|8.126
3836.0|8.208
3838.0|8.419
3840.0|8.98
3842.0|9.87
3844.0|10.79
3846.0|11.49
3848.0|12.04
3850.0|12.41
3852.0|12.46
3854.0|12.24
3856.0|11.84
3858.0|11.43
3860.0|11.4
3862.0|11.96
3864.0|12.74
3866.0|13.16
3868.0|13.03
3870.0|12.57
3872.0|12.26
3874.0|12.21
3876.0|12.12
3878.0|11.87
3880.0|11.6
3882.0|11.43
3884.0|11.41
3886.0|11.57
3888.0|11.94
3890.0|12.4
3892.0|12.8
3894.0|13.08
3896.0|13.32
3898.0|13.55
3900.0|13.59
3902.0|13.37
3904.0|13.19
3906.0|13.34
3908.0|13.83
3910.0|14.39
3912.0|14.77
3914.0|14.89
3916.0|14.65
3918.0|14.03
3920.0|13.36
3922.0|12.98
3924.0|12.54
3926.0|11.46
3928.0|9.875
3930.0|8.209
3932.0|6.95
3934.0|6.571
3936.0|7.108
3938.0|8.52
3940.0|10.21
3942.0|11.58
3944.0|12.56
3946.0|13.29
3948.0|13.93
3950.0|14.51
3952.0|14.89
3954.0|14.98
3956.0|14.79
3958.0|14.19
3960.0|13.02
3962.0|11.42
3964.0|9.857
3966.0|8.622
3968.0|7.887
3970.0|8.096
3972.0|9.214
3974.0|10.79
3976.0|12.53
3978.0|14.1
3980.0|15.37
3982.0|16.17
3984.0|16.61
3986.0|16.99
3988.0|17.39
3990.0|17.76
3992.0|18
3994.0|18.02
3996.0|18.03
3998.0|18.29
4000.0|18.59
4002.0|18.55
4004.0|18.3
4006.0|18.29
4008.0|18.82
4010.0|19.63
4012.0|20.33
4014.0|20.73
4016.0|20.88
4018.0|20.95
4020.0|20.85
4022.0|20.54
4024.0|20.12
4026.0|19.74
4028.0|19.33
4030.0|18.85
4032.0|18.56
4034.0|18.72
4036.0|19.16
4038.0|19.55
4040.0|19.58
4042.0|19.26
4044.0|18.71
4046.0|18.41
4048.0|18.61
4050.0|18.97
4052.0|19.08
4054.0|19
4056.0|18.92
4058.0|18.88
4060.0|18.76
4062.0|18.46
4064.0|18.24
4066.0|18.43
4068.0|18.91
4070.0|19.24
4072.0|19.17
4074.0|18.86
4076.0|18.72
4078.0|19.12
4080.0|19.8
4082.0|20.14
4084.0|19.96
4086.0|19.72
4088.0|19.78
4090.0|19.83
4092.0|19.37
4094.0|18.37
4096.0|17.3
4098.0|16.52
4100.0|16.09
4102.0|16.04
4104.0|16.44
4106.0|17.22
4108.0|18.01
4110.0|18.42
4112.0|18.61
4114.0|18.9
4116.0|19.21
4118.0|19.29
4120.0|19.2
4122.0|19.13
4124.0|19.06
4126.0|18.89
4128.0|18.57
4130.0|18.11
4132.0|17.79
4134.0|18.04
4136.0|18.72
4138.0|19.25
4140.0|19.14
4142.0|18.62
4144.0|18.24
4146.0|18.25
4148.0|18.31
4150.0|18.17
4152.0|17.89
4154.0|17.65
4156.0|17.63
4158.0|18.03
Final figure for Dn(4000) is 1.7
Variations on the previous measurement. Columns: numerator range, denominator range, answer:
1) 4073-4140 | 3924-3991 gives 1.65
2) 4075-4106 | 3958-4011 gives 1.29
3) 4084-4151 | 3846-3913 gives 1.65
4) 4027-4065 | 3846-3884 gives 1.71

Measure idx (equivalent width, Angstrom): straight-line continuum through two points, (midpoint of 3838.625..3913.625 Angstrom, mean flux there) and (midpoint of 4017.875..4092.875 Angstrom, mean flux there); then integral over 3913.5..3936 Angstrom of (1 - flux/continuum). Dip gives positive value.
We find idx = 4.8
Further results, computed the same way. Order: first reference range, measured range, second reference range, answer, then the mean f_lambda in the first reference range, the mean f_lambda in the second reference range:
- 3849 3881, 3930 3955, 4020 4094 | 6.6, 12.2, 19.2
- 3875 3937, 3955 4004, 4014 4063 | 5.5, 12.1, 19.4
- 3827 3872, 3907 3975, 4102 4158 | 8.0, 10.9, 18.3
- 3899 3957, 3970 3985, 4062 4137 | 1.1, 12.4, 18.6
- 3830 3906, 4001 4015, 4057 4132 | -2.9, 11.7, 18.6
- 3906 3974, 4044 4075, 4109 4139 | -4.8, 11.7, 18.7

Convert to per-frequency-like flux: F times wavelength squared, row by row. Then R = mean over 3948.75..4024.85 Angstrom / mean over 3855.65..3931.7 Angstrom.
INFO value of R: 1.3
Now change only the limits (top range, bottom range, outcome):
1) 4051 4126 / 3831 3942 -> 1.77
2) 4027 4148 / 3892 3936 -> 1.65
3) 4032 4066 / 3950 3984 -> 1.58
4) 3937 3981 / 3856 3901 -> 1.02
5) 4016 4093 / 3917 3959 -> 1.74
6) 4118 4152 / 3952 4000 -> 1.42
